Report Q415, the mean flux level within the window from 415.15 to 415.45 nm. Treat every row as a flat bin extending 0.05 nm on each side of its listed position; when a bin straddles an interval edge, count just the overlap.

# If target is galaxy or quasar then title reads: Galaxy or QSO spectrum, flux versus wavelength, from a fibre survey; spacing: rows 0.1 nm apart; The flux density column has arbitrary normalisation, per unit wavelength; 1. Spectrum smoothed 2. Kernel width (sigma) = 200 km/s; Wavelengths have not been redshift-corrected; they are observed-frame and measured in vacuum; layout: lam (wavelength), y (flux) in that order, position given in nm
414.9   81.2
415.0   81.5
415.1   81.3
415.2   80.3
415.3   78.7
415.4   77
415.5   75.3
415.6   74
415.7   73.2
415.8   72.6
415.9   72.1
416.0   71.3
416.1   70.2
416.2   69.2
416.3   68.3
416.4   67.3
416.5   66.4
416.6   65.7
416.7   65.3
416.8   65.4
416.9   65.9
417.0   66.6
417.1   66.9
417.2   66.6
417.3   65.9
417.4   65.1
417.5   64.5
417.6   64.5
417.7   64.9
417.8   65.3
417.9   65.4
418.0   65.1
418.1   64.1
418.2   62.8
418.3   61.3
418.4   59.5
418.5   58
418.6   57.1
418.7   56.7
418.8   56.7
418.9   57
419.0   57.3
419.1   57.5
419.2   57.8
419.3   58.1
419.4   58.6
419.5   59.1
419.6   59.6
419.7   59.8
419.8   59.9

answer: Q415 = 78.7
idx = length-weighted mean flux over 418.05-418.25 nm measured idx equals 63.4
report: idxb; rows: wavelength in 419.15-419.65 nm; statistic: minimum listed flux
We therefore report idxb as 57.8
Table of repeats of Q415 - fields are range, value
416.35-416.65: 66.5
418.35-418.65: 58.2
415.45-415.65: 74.7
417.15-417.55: 65.5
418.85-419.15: 57.3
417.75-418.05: 65.3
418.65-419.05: 56.9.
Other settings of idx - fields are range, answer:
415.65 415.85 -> 72.9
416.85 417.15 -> 66.5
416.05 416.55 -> 68.3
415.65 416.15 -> 71.9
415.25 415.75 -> 75.6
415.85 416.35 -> 70.2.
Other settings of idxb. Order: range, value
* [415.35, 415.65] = 74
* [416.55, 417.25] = 65.3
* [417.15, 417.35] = 65.9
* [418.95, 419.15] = 57.3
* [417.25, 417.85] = 64.5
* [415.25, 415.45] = 77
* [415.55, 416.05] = 71.3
